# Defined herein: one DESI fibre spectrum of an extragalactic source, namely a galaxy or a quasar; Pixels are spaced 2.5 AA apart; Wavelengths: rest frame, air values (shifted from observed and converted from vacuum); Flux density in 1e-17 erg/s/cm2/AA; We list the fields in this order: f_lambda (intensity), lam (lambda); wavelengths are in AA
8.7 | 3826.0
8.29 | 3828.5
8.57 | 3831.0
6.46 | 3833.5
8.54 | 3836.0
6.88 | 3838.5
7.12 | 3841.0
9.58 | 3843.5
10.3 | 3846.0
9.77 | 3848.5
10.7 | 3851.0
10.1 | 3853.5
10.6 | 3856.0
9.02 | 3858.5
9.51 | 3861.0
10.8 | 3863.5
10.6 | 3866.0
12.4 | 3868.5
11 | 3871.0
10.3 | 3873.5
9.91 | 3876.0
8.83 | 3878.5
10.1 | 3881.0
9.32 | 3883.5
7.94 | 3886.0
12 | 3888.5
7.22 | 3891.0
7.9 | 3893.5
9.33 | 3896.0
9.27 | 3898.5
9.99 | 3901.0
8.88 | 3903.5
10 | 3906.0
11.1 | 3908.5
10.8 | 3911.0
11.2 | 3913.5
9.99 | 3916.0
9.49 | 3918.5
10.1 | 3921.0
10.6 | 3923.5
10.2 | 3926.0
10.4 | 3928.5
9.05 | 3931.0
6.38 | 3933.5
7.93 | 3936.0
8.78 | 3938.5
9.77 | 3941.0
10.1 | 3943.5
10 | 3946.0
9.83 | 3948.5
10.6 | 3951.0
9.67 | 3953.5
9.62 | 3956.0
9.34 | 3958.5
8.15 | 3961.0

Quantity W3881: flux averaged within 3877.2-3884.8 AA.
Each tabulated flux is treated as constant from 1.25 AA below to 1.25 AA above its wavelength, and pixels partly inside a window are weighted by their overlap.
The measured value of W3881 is 9.41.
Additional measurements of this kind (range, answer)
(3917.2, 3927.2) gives 10.1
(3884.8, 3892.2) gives 9.07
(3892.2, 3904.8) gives 9.07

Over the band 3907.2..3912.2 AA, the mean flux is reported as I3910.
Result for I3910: 10.9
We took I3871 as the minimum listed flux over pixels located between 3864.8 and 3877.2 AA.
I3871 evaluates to 9.91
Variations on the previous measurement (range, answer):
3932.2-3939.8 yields 6.38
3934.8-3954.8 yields 7.93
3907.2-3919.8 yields 9.49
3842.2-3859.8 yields 9.02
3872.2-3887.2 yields 7.94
